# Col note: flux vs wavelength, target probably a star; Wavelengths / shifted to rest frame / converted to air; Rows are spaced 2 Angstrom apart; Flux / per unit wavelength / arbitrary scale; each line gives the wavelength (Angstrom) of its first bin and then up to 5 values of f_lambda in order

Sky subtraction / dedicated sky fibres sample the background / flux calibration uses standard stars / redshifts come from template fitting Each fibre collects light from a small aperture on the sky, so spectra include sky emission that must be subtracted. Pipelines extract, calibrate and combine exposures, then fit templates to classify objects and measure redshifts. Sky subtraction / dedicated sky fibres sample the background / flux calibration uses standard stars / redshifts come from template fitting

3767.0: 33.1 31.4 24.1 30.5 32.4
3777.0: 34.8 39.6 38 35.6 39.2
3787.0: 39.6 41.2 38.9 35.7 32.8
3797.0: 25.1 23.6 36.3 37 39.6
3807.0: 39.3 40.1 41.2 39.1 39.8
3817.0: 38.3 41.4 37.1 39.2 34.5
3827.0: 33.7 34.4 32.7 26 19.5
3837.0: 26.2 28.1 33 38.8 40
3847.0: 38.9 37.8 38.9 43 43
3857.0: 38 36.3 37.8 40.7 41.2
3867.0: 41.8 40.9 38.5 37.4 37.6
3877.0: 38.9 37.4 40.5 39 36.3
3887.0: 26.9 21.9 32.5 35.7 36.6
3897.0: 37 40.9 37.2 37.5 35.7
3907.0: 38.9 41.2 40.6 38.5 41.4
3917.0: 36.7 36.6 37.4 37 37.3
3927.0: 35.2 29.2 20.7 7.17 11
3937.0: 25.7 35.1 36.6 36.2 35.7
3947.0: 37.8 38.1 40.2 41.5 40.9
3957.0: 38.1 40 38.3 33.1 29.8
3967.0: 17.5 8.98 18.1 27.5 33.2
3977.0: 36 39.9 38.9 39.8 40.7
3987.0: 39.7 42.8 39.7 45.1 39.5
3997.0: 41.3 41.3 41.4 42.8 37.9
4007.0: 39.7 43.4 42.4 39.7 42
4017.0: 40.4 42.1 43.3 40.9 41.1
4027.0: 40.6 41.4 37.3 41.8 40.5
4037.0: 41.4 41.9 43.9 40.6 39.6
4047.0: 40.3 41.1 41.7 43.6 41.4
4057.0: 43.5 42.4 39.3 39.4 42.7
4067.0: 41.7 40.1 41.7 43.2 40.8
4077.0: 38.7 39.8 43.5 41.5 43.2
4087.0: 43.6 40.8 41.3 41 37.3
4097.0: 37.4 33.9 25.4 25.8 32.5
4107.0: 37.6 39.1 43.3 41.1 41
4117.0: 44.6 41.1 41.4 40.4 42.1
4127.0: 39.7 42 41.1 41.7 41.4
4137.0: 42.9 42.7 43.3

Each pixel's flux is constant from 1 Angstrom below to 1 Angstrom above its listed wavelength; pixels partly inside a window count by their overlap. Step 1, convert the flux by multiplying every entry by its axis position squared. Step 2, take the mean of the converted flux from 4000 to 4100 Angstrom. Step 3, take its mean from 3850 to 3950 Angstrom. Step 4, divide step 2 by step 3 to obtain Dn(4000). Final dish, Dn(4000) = 1.24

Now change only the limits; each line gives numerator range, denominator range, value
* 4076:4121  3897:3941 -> 1.27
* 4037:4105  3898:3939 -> 1.29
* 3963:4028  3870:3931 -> 1.08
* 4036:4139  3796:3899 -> 1.26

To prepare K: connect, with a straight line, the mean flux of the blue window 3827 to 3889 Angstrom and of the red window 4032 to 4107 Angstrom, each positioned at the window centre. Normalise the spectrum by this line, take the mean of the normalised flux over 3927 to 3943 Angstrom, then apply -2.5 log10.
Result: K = 0.433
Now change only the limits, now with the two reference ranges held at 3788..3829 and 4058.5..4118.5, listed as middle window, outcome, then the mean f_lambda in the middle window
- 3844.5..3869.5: -0.08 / 39.8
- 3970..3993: 0.06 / 36.4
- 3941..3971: 0.14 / 33.6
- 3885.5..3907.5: 0.09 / 34.6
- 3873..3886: -0.02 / 38.2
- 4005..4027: -0.07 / 41.3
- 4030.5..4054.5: -0.06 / 41.2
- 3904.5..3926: -0.02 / 38.4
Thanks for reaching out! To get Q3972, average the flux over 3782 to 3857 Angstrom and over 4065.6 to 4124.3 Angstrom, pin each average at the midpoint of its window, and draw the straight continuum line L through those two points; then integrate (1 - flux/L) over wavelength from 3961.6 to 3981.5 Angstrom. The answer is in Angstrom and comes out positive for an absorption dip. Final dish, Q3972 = 5.1 Angstrom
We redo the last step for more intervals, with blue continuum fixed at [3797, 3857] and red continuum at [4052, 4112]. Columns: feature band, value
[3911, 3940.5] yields 4.84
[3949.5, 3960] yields -0.67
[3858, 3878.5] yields -1.54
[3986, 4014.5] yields -2.16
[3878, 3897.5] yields 1.24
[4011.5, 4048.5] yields -2.21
